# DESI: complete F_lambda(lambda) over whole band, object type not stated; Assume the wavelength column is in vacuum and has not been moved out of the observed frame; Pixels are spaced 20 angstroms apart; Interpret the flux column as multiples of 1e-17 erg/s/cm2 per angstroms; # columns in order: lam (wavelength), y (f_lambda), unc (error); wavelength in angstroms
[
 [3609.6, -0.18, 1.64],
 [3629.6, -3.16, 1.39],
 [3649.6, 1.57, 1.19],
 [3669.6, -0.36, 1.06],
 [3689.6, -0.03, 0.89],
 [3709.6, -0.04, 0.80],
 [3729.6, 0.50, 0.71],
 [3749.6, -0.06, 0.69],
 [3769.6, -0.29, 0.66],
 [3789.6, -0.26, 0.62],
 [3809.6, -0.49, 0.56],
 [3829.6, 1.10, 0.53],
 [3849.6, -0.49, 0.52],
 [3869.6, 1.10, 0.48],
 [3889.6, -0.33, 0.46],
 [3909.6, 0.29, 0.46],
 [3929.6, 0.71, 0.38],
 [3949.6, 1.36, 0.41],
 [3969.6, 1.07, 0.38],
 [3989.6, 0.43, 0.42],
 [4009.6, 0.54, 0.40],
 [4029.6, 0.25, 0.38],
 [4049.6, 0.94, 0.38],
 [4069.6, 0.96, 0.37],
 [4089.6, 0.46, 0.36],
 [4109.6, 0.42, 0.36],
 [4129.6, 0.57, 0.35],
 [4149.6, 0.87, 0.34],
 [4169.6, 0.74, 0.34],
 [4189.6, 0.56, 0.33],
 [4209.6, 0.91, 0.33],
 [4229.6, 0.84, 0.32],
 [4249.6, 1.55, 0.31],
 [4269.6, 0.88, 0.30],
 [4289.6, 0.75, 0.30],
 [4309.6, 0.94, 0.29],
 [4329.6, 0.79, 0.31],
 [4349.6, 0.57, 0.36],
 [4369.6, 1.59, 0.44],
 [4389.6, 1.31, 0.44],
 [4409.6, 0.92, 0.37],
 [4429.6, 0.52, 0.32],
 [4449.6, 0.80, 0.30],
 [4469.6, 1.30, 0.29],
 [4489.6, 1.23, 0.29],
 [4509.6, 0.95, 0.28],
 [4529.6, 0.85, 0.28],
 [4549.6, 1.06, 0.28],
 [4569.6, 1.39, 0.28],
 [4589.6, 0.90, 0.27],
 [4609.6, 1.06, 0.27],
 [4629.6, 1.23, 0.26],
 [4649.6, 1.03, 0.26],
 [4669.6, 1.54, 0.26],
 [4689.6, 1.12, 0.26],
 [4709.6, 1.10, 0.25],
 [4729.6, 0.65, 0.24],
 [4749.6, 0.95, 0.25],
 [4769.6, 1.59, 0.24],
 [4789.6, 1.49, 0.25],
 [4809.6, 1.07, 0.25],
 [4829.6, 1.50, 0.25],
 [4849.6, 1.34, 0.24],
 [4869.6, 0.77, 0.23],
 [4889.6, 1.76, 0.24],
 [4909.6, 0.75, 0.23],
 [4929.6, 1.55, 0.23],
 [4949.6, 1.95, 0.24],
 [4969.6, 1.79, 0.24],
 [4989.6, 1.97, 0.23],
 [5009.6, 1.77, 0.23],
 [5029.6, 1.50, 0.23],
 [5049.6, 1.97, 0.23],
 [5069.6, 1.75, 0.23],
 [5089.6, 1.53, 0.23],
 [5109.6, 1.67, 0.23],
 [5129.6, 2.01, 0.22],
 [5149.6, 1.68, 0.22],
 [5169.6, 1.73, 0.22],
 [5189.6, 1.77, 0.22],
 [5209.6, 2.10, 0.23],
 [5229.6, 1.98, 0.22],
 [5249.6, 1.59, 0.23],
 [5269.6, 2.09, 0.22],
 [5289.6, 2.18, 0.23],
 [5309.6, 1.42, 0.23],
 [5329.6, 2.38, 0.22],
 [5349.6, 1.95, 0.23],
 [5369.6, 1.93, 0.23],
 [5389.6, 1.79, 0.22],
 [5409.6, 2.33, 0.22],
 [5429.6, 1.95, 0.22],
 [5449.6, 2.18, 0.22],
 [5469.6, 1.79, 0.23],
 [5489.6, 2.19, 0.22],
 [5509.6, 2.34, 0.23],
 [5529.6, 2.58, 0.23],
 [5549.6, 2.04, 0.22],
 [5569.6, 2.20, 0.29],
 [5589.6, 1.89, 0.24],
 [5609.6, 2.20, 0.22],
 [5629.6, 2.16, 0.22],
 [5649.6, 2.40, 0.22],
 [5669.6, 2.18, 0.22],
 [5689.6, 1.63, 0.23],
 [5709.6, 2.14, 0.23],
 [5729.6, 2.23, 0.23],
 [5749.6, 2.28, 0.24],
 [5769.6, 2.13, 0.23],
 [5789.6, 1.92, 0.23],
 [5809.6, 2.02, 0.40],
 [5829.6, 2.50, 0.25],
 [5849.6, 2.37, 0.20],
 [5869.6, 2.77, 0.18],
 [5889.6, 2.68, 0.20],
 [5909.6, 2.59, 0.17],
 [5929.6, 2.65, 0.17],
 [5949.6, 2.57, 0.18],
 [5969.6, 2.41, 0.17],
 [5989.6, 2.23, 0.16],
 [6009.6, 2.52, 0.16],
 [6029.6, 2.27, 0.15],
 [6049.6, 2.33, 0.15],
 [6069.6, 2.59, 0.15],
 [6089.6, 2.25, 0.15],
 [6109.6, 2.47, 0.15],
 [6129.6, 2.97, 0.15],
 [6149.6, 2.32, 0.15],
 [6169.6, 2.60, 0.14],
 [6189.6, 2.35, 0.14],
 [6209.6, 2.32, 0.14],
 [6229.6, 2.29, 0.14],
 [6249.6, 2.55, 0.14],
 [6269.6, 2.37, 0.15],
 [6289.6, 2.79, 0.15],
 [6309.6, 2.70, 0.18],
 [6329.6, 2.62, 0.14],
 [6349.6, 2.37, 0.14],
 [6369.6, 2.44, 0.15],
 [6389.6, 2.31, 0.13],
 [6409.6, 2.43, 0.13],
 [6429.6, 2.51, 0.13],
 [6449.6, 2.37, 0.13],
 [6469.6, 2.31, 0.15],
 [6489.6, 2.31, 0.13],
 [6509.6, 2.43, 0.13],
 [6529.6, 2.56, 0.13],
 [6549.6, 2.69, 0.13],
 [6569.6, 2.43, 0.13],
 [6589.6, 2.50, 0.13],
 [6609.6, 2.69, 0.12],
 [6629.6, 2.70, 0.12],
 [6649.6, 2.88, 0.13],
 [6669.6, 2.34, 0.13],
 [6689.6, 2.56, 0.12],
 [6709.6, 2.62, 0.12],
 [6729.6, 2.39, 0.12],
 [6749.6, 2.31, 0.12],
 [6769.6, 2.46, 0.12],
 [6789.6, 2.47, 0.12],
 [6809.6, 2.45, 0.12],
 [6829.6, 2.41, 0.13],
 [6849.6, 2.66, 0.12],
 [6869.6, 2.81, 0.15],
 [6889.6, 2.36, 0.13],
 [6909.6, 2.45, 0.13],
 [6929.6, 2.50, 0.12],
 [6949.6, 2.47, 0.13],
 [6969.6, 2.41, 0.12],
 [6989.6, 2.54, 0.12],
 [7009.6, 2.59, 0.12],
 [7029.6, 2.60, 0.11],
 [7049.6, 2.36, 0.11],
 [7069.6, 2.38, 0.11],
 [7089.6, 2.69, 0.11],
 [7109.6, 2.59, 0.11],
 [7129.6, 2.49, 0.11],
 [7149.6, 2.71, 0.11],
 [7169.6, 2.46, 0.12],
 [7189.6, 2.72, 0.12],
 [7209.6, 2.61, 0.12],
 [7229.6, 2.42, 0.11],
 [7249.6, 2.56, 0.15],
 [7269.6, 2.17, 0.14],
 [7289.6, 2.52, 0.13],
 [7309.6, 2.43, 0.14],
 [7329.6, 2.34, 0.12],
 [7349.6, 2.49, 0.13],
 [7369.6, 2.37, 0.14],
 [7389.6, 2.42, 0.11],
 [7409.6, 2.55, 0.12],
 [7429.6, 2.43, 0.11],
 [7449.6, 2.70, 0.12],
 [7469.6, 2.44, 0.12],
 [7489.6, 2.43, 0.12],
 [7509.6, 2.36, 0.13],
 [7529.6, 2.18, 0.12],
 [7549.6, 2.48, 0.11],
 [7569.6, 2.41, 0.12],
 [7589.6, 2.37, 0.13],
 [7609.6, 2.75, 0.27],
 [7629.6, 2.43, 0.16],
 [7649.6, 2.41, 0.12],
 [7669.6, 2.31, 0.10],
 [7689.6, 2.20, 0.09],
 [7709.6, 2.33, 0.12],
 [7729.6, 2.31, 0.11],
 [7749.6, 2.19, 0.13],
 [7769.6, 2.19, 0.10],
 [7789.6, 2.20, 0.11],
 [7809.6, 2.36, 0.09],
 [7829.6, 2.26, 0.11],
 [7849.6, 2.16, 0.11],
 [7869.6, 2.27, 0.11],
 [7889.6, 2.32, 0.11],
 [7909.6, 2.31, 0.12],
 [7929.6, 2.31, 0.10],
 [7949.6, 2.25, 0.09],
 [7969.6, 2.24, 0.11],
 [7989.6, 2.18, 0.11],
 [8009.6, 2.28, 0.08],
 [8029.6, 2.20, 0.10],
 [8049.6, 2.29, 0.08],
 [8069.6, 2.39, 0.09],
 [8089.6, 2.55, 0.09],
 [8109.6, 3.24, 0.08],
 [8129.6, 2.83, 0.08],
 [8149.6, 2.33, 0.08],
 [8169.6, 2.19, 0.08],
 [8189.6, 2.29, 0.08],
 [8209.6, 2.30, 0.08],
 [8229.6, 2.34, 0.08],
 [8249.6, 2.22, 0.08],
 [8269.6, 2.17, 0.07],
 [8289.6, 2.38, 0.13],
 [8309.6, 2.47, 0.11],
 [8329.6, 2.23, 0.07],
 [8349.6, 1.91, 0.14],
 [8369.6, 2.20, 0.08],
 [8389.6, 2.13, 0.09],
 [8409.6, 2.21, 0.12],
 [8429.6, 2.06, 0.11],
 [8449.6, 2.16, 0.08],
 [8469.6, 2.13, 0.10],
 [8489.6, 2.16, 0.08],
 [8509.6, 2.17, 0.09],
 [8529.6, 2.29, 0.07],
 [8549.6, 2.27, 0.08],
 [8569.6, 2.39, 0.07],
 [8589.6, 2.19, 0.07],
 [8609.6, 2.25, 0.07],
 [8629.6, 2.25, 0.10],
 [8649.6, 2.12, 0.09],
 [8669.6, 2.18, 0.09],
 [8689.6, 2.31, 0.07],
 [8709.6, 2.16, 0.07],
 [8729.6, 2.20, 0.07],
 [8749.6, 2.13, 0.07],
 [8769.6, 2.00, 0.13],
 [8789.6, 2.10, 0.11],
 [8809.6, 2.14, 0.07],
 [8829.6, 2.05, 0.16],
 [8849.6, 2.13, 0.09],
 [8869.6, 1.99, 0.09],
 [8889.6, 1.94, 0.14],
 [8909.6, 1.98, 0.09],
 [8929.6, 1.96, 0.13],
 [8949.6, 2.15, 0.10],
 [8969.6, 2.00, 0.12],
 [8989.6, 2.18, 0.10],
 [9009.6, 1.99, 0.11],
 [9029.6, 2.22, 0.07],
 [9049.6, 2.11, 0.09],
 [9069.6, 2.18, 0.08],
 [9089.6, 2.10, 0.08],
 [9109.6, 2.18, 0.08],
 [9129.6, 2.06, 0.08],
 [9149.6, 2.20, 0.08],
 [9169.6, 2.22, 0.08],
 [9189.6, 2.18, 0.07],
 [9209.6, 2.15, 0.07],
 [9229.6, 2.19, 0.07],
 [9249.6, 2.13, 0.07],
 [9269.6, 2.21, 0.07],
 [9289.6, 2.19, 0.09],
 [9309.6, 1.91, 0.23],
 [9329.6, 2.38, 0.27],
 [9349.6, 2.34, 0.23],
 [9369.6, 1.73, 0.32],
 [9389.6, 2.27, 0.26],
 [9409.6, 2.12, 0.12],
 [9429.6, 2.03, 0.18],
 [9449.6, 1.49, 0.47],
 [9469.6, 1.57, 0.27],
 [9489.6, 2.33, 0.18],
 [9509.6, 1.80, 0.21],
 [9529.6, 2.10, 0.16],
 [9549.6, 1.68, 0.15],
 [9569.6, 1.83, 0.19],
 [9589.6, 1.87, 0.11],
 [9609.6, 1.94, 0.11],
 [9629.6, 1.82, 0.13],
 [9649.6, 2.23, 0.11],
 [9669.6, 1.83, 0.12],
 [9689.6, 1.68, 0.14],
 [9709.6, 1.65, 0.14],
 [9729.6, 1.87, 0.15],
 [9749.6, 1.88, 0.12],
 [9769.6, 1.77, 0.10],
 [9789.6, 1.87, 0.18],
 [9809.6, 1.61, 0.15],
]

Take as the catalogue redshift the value 0.23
